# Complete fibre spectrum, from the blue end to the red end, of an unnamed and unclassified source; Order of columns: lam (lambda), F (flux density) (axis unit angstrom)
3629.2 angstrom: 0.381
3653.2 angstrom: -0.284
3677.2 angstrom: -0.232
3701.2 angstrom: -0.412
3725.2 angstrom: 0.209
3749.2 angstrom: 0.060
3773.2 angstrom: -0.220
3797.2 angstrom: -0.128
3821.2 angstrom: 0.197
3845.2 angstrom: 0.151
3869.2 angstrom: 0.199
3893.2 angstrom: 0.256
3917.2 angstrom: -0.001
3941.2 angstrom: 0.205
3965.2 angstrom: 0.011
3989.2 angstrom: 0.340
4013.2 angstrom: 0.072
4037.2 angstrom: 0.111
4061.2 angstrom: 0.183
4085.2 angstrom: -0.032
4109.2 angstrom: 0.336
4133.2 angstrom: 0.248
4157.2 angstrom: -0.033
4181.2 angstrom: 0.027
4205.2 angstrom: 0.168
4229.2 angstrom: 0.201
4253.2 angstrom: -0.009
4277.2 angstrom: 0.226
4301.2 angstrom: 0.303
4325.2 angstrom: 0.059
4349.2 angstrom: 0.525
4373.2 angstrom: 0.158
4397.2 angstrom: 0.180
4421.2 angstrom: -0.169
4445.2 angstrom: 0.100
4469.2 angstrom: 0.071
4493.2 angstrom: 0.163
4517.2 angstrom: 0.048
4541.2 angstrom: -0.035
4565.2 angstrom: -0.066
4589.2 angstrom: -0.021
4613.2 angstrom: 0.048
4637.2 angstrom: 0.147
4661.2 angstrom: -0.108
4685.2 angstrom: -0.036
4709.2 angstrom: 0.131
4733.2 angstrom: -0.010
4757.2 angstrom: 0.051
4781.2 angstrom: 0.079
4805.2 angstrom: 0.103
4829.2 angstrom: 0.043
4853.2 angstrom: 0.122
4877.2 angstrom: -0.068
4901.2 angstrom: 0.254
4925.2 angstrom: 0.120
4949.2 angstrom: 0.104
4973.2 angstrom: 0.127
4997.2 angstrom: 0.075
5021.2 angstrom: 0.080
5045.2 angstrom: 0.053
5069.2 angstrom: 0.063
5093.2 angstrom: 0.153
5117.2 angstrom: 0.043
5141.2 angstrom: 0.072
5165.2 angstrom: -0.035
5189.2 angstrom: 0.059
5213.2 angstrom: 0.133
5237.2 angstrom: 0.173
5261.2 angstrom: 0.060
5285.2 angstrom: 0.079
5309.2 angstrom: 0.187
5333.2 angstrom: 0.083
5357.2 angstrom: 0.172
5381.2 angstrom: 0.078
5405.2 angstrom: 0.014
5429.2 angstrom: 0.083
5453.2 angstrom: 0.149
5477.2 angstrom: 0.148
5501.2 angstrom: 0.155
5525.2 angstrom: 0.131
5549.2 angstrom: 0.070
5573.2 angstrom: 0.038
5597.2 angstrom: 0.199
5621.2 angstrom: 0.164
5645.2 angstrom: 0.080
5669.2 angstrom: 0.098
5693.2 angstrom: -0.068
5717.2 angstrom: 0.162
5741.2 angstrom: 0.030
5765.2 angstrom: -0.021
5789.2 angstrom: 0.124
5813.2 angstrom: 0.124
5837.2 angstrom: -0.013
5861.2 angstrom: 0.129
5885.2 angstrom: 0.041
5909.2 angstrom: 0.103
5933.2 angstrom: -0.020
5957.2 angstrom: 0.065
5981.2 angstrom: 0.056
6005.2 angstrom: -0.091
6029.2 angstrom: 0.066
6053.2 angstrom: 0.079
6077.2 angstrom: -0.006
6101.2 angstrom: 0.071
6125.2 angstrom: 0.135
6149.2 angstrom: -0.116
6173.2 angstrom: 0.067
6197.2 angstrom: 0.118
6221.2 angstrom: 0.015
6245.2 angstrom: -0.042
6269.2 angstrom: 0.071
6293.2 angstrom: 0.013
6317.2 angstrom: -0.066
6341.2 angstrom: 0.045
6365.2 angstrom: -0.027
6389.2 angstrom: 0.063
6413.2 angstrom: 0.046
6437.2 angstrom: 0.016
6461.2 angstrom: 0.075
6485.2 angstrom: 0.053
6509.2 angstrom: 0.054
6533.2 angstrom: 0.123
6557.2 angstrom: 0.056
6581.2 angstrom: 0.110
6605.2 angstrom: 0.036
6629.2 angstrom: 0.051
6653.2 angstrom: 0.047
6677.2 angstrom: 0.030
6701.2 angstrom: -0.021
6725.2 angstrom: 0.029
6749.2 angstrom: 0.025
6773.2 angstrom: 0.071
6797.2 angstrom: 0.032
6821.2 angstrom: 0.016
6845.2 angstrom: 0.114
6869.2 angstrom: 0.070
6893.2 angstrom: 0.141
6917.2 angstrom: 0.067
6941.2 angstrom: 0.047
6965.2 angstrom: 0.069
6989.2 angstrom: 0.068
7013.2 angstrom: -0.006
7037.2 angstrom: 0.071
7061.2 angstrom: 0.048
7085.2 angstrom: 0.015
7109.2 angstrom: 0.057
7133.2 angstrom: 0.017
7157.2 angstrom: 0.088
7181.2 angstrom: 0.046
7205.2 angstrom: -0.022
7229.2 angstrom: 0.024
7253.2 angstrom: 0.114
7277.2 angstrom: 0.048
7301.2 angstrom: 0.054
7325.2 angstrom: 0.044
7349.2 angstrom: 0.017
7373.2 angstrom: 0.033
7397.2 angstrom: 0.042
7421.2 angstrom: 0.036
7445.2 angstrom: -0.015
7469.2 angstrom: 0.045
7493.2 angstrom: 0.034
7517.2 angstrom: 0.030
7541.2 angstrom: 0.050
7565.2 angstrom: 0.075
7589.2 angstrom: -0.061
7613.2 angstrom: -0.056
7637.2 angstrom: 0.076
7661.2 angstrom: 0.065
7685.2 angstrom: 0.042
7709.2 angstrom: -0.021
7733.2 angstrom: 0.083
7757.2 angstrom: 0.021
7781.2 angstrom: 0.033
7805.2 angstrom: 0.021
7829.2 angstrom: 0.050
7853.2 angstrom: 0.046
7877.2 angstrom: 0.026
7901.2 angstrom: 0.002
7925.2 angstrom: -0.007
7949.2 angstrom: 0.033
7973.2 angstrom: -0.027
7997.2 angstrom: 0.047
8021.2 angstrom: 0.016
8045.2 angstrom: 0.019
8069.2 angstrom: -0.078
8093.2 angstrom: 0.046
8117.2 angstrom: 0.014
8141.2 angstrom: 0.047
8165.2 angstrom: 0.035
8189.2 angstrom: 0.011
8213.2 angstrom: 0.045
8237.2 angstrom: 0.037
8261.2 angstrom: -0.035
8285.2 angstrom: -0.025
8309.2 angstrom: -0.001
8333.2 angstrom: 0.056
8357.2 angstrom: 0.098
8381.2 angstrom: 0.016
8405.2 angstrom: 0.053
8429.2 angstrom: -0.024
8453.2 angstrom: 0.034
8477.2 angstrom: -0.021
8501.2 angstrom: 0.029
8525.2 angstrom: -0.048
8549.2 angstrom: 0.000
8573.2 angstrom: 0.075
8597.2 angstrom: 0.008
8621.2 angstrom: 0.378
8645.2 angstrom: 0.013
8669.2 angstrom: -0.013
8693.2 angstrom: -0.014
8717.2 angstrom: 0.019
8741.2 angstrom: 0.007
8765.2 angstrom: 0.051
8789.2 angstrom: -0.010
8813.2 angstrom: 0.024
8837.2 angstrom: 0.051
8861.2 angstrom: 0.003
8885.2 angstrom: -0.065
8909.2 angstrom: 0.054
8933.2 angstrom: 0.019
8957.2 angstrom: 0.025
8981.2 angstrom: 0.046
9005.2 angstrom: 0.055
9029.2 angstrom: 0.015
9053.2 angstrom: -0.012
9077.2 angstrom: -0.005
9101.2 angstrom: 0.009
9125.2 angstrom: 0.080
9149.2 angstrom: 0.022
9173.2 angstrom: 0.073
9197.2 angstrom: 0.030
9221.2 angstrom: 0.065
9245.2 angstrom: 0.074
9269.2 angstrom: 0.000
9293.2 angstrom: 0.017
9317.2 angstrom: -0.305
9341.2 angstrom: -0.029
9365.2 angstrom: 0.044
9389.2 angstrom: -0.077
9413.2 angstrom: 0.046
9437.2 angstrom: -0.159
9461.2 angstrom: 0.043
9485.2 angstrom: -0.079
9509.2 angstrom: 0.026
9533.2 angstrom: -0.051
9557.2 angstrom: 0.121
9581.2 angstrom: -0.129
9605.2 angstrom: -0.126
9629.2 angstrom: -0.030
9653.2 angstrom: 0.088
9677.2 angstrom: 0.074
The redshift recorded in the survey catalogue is 1.31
